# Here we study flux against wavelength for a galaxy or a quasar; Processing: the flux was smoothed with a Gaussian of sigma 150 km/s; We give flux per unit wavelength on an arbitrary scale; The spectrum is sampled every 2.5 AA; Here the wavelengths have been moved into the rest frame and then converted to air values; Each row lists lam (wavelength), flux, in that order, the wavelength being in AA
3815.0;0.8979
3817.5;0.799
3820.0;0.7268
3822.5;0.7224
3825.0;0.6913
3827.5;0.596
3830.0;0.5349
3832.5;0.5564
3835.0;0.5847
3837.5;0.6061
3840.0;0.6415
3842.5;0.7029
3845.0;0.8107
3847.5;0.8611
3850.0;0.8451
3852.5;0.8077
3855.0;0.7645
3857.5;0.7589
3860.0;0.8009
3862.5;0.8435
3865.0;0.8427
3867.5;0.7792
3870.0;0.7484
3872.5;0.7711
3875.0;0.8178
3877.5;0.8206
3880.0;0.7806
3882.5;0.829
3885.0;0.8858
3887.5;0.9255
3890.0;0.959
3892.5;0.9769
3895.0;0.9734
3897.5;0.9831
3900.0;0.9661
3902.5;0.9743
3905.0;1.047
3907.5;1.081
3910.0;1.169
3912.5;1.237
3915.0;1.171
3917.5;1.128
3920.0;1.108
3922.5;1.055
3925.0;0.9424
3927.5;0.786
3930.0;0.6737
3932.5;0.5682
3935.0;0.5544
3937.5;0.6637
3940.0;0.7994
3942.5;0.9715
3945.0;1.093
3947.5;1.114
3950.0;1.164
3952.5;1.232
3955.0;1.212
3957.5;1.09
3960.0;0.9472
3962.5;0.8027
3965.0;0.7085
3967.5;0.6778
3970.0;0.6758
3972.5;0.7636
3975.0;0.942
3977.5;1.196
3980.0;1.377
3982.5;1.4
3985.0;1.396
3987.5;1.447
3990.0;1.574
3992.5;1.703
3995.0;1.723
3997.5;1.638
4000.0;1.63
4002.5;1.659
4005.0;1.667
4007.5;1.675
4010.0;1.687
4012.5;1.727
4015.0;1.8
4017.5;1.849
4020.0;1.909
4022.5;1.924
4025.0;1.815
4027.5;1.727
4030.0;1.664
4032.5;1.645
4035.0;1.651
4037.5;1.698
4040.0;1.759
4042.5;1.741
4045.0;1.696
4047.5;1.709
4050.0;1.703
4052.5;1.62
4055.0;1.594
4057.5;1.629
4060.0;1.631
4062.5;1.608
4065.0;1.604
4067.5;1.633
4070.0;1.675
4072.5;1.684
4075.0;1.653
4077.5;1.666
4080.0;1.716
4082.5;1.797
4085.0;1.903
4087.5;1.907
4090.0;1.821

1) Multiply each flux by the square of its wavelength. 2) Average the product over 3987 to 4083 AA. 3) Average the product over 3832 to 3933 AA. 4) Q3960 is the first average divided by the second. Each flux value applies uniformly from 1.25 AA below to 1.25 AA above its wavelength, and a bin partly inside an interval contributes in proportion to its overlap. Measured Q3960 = 2.1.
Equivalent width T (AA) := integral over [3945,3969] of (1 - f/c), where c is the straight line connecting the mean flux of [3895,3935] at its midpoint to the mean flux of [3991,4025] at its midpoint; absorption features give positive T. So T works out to 5.75 AA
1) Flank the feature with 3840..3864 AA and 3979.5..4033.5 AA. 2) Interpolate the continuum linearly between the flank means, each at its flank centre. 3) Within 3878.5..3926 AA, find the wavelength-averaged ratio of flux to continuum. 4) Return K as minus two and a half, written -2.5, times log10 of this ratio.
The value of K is 0.07 mag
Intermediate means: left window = 0.792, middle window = 1.01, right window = 1.67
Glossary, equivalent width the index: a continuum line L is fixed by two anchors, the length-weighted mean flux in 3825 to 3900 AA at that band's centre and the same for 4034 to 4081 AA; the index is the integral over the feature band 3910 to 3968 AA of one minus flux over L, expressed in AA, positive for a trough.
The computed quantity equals 8.89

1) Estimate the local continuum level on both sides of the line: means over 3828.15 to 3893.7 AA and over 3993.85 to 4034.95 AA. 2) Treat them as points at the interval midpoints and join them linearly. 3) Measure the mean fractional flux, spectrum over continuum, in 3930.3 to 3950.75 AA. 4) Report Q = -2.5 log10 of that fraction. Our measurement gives 0.45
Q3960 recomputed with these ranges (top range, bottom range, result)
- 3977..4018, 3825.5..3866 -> 2.40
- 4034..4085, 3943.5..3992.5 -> 1.58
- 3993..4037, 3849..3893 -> 2.24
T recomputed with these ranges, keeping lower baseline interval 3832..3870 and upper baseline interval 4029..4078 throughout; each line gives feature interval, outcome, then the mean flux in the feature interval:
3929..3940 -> 4.8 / 0.635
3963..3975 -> 5.1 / 0.737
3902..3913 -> -1.0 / 1.1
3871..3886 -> 1.0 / 0.815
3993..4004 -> -1.9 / 1.67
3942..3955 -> 0.6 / 1.13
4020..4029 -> -1.8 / 1.83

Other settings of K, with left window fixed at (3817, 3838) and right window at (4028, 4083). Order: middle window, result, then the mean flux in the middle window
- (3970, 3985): 0.18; 1.12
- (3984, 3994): -0.12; 1.54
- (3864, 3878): 0.06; 0.795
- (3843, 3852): -0.13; 0.825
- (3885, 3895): -0.03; 0.948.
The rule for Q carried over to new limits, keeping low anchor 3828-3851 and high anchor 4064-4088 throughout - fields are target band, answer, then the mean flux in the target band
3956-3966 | 0.32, 0.9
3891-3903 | -0.05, 0.974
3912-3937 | 0.15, 0.905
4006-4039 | -0.18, 1.75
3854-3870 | -0.02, 0.795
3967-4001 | 0.01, 1.31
